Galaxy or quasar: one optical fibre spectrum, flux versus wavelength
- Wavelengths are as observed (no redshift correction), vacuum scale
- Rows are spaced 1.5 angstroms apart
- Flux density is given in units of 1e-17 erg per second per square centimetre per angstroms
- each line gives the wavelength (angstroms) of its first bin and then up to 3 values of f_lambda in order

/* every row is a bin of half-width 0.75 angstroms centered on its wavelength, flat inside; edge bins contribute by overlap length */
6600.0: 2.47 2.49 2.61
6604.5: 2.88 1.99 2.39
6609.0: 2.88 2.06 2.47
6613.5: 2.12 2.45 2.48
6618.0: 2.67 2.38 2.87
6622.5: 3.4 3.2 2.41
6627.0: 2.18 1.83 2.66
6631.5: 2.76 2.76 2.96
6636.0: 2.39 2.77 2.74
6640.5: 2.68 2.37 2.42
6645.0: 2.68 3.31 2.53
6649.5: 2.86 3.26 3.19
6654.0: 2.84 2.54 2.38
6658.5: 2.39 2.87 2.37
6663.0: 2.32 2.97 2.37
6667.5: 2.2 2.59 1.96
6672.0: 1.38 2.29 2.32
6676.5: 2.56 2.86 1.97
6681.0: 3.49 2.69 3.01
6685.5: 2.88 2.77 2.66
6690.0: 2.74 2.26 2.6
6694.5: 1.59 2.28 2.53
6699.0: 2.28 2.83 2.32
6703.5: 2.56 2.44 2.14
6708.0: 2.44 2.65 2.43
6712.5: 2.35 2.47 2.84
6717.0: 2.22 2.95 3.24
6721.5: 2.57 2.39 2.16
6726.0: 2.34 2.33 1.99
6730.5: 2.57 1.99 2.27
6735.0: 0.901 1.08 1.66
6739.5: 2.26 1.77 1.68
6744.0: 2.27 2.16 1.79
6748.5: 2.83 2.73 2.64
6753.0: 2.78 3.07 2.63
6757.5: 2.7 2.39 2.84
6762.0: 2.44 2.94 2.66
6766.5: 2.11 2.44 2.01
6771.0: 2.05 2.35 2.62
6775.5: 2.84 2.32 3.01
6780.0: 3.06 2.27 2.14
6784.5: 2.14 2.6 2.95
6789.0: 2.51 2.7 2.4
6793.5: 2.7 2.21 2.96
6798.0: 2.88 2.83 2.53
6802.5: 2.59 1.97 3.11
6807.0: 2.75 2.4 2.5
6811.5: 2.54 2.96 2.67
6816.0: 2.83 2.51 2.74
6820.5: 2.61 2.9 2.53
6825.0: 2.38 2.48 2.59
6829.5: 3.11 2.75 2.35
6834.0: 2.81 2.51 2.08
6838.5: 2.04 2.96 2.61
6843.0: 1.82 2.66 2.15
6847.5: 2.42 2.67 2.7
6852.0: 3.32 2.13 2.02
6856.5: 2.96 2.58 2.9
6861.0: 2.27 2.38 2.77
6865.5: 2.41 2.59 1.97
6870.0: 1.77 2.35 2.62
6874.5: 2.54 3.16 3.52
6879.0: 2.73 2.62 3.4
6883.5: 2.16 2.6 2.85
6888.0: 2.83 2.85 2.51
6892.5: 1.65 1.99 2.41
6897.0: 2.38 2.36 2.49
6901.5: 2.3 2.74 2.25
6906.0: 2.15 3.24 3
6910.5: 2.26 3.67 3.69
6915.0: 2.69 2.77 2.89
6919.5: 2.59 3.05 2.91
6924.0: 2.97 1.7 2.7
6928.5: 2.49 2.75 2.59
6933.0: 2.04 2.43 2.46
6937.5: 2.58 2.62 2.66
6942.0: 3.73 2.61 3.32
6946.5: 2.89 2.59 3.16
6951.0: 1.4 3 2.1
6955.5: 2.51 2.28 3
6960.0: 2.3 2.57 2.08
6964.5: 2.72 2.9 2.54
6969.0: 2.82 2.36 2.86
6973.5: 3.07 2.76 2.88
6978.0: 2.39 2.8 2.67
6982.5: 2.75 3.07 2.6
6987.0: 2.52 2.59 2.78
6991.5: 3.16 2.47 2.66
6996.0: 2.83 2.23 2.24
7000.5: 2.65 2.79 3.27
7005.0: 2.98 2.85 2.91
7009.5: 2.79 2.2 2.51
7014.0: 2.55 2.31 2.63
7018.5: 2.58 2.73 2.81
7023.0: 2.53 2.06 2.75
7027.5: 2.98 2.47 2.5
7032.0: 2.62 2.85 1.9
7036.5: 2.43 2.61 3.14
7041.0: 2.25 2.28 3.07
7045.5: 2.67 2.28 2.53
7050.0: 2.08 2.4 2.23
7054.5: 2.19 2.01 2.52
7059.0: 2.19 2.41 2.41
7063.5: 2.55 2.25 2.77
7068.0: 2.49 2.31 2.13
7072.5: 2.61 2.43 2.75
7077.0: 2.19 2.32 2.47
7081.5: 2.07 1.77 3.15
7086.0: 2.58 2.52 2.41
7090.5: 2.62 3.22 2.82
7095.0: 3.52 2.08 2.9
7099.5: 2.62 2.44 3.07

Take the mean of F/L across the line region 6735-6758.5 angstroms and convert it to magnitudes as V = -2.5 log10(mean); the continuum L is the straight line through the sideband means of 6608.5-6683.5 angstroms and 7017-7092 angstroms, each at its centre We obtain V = 0.149 mag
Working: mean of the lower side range 2.58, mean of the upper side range 2.48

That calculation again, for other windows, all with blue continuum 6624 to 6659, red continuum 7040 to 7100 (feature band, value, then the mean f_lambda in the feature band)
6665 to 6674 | 0.23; 2.15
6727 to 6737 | 0.36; 1.88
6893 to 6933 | -0.04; 2.64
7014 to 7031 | -0.03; 2.58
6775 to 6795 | 0.01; 2.57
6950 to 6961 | 0.06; 2.39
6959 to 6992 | -0.07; 2.69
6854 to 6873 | 0.06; 2.42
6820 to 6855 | 0.02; 2.54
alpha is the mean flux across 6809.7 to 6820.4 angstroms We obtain 2.68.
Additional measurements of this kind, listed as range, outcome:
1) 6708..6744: 2.23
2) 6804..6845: 2.59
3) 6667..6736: 2.42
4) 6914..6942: 2.64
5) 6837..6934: 2.58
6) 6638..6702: 2.57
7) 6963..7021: 2.69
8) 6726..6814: 2.43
